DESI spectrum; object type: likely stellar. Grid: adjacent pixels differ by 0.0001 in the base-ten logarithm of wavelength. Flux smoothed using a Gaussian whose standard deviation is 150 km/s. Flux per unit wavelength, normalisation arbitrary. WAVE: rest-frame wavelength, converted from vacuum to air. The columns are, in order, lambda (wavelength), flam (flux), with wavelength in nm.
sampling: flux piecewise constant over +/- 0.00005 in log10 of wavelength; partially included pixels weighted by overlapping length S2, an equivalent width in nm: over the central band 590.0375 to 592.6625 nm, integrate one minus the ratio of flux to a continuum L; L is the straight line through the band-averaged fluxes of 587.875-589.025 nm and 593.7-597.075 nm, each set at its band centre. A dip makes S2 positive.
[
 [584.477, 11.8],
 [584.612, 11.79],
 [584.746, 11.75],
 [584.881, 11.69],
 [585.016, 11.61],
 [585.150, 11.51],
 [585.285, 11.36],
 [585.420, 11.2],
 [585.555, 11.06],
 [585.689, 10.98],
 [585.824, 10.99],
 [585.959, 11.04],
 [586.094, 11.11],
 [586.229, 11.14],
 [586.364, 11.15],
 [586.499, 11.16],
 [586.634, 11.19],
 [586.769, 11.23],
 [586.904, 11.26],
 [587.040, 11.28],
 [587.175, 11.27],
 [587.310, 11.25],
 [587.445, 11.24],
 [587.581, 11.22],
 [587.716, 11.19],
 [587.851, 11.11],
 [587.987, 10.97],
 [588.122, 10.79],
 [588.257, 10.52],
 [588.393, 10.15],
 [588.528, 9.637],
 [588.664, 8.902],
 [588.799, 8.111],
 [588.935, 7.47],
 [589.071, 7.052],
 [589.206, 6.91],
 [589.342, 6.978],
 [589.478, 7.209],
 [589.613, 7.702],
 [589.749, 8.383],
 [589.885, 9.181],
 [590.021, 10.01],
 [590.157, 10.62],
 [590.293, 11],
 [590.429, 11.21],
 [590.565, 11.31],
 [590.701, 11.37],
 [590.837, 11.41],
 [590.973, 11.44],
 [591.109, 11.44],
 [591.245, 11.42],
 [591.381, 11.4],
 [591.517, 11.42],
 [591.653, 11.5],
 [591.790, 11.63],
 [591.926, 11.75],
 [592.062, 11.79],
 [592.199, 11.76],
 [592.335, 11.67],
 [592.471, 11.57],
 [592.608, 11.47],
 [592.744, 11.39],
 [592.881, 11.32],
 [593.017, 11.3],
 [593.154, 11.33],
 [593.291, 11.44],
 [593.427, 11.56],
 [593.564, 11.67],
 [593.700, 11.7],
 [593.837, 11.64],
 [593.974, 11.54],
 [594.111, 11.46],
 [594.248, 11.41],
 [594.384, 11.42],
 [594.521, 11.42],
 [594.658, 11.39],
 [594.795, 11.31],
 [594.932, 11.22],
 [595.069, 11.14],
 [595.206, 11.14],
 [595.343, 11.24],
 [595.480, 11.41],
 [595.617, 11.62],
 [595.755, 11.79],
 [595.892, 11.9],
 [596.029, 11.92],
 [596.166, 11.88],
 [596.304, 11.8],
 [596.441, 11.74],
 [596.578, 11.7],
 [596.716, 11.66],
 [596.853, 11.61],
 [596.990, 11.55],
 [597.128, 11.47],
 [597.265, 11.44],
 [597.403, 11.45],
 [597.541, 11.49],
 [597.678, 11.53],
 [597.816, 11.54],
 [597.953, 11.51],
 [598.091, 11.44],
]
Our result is -0.254 nm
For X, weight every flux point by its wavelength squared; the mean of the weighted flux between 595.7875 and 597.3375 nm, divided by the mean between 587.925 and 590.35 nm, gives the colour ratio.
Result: 1.34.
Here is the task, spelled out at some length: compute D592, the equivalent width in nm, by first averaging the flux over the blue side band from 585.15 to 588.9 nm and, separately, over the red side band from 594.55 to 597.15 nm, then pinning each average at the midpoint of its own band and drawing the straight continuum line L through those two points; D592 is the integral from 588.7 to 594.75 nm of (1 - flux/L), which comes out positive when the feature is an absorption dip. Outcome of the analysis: 0.31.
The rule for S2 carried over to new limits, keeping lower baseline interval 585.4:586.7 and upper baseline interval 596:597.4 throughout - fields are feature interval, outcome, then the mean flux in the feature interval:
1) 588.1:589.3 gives 0.27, 8.72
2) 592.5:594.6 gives 0.00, 11.5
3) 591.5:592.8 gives -0.02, 11.6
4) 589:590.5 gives 0.34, 8.75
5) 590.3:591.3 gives 0.00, 11.4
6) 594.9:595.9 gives 0.02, 11.4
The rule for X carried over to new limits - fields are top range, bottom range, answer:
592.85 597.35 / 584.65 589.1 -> 1.10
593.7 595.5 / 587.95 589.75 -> 1.35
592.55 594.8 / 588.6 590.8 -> 1.29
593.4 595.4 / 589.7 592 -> 1.05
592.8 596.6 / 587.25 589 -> 1.15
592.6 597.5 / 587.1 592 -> 1.15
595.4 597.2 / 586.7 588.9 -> 1.14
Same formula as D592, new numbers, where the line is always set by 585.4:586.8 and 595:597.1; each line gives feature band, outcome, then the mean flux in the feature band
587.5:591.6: 0.493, 9.93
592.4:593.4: 0.003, 11.4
